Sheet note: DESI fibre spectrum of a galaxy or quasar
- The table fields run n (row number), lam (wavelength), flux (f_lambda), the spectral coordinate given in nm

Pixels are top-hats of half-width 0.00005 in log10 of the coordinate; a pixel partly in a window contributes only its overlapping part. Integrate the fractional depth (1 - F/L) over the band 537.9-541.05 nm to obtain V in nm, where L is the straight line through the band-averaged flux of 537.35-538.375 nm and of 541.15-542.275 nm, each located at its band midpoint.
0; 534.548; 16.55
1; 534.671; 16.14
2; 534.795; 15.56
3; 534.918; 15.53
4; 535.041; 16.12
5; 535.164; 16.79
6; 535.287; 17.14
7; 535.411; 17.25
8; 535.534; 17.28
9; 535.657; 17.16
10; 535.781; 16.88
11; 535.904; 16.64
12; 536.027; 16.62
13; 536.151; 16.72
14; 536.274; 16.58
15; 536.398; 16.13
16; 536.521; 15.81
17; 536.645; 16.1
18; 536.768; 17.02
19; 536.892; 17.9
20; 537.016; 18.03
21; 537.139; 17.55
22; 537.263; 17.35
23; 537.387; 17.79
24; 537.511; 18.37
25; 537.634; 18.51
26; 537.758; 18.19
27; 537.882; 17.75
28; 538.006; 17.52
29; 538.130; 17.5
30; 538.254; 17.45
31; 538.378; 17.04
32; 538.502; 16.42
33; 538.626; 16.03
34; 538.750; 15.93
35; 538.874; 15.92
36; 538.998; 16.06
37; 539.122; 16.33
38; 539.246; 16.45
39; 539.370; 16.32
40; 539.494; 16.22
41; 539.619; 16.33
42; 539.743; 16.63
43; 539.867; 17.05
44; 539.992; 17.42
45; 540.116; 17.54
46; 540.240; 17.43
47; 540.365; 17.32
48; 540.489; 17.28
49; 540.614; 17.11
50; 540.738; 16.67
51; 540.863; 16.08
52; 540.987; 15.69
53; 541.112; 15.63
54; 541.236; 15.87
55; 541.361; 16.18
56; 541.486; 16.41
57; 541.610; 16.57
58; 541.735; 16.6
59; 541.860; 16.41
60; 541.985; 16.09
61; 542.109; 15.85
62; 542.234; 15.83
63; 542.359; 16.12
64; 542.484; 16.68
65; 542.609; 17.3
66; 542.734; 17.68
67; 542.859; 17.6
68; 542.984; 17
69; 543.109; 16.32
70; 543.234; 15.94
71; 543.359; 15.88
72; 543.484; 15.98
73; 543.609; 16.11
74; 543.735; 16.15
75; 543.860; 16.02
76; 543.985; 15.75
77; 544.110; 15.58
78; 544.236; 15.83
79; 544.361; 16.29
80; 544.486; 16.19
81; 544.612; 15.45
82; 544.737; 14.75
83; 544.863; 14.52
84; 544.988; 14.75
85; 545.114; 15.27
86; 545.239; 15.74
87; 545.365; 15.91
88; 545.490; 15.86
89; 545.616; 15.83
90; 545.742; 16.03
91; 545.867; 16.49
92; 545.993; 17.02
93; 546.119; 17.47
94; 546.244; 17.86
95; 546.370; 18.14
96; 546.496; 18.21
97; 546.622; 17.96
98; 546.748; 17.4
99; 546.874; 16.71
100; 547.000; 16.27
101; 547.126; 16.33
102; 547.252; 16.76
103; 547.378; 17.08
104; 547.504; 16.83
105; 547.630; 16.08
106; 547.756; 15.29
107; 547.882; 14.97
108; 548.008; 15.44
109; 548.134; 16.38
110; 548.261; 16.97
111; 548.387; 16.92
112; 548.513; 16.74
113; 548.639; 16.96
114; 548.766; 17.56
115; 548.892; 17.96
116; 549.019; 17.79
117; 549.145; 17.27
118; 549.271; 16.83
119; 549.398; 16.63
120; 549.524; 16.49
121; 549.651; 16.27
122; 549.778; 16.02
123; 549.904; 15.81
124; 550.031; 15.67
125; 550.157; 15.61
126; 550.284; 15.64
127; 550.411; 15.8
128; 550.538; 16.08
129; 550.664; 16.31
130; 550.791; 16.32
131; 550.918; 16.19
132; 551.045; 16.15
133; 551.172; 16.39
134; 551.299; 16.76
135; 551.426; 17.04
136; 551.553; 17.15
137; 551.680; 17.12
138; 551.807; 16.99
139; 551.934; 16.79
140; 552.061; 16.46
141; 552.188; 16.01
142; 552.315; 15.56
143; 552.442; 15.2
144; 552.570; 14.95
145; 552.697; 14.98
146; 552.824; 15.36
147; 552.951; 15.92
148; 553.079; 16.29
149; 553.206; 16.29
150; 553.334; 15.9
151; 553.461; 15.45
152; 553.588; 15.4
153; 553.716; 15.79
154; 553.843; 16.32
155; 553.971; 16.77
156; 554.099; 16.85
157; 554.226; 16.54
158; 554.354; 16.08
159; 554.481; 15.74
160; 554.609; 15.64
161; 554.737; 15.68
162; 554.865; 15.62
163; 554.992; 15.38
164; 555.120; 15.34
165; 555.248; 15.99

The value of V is 0.08 nm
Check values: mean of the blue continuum 17.8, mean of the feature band 16.7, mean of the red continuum 16.2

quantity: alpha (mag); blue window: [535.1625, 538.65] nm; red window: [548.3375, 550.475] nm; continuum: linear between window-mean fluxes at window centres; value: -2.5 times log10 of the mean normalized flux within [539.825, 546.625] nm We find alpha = 0.03 mag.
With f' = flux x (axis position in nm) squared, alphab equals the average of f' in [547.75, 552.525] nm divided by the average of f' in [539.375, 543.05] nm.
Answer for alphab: 1.02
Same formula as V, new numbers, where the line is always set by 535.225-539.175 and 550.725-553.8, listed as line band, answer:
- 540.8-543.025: 0.04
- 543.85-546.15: 0.10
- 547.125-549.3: -0.04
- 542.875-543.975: 0.03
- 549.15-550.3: 0.01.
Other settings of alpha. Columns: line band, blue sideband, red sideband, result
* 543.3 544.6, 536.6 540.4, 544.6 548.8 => 0.05 mag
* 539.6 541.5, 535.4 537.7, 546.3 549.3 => 0.02 mag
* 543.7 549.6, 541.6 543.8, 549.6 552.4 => -0.01 mag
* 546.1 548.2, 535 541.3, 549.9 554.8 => -0.03 mag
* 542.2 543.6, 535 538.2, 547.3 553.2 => 0.01 mag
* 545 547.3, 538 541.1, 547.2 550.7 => -0.01 mag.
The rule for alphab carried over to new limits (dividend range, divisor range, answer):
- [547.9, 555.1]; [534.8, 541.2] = 1.01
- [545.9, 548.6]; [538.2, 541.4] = 1.04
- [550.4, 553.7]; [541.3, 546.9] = 1.01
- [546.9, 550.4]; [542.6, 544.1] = 1.02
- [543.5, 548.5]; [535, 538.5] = 0.98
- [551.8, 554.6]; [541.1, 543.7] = 1.01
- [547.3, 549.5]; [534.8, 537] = 1.05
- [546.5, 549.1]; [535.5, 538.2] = 1.01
